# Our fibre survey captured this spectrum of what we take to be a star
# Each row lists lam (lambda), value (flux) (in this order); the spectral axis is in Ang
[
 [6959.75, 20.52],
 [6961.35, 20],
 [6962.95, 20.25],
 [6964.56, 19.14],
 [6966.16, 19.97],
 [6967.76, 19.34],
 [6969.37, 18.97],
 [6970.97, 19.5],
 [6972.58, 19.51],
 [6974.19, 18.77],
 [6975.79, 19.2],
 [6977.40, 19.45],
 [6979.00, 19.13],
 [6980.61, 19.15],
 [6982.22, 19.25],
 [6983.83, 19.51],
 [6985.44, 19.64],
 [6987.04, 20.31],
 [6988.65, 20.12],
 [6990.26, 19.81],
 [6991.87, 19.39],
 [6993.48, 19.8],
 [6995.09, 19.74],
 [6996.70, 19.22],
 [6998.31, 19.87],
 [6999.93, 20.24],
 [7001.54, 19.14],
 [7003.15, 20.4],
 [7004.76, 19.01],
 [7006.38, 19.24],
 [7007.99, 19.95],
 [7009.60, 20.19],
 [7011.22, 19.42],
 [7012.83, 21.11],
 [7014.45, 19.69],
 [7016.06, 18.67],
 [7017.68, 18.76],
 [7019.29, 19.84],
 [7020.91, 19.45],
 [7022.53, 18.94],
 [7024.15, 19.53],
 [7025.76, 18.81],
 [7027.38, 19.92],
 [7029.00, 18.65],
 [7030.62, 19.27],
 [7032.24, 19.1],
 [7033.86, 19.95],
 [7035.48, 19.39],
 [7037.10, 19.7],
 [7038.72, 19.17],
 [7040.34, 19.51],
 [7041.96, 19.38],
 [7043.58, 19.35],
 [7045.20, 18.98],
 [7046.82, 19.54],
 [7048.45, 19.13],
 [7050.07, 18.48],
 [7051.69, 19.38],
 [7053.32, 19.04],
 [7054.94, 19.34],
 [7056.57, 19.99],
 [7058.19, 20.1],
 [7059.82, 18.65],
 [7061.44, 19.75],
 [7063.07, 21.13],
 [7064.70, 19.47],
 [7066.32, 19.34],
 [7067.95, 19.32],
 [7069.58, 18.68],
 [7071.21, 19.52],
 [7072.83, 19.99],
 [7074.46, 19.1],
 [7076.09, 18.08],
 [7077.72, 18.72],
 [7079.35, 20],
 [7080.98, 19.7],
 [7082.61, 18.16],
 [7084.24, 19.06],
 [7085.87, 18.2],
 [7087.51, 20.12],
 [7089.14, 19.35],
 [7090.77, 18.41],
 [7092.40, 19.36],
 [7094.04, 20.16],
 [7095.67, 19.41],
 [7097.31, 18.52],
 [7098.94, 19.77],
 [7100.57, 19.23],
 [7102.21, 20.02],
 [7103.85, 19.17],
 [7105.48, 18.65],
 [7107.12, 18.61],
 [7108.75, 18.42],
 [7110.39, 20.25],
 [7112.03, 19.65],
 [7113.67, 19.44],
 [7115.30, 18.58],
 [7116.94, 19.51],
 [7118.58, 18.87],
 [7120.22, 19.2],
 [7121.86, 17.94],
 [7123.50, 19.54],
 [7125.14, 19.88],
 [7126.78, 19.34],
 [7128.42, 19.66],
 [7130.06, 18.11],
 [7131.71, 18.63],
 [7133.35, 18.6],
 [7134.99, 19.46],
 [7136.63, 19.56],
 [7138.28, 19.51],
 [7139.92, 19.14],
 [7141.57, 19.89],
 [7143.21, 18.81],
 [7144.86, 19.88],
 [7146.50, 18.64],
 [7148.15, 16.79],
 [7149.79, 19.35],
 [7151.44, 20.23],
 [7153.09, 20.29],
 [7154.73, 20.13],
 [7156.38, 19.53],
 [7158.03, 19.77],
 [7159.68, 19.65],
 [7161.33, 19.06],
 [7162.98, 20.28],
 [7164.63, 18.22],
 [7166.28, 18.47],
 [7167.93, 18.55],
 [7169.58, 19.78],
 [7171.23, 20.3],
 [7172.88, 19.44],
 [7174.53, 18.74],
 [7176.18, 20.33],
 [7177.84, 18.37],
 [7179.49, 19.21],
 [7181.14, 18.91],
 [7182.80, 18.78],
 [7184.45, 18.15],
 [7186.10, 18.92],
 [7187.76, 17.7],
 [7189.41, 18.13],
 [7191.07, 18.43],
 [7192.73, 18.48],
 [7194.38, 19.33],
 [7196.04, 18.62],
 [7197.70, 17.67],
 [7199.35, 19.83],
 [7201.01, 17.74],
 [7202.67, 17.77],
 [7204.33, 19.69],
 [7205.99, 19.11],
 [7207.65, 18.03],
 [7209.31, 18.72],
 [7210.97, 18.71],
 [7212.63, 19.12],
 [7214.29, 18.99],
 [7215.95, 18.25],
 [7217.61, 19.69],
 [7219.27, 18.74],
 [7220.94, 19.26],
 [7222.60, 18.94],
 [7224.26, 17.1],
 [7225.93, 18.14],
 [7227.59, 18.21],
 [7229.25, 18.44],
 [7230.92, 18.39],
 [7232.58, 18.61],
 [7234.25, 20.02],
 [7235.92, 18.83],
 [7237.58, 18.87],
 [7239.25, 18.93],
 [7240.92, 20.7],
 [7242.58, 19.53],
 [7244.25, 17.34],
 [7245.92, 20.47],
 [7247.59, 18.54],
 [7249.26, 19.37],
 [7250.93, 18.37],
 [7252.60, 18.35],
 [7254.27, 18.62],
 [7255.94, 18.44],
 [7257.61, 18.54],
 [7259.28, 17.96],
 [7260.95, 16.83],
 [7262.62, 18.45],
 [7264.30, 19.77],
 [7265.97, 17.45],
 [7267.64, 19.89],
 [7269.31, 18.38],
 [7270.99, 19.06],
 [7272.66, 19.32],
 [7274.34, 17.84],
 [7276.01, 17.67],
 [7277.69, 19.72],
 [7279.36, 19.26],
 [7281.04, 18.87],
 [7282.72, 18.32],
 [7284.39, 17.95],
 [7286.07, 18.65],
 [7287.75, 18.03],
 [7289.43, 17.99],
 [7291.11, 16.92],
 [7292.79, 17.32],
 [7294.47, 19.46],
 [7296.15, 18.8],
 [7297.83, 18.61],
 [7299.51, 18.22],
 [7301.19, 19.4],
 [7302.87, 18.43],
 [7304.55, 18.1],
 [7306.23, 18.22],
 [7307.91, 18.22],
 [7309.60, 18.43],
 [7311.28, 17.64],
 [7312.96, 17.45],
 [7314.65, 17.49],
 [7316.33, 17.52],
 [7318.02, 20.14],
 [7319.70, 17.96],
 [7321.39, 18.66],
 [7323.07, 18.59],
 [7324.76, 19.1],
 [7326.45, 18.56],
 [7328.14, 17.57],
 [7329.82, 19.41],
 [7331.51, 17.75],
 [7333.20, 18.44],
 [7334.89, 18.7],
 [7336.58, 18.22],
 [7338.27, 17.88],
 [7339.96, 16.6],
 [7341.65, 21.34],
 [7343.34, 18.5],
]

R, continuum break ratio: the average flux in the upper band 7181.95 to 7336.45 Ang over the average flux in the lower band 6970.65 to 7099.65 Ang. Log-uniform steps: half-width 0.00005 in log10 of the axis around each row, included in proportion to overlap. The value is 1.0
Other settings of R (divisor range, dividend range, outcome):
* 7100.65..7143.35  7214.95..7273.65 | 0.98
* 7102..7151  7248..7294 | 0.96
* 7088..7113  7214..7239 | 0.97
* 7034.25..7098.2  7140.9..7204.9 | 0.99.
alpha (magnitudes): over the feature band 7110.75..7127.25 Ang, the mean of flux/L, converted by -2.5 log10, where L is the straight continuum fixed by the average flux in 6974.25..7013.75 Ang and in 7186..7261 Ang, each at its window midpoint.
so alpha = -0.01 mag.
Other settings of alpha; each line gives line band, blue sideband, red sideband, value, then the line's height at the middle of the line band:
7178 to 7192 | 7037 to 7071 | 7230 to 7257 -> 0.03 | 19.1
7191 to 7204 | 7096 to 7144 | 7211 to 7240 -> 0.02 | 18.9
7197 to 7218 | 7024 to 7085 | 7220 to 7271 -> 0.01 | 18.8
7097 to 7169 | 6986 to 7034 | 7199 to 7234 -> -0.01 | 19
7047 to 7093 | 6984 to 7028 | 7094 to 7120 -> 0.01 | 19.4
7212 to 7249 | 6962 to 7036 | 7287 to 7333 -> -0.02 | 18.6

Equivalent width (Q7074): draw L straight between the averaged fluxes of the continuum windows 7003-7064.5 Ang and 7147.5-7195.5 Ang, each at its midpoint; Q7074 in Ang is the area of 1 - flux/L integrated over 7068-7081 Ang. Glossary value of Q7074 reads 0.10 Ang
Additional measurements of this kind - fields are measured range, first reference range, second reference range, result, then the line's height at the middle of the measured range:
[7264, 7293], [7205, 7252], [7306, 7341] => 0.1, 18.5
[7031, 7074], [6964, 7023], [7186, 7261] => -0.3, 19.3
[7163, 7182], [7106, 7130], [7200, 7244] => -0.2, 19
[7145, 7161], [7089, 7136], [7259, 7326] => -0.3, 19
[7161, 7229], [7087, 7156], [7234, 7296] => 0.6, 18.9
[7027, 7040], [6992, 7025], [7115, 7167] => 0.1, 19.5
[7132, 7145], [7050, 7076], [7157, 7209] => -0.1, 19.1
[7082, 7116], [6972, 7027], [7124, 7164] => 0.4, 19.4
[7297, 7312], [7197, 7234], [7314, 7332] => 0.1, 18.5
